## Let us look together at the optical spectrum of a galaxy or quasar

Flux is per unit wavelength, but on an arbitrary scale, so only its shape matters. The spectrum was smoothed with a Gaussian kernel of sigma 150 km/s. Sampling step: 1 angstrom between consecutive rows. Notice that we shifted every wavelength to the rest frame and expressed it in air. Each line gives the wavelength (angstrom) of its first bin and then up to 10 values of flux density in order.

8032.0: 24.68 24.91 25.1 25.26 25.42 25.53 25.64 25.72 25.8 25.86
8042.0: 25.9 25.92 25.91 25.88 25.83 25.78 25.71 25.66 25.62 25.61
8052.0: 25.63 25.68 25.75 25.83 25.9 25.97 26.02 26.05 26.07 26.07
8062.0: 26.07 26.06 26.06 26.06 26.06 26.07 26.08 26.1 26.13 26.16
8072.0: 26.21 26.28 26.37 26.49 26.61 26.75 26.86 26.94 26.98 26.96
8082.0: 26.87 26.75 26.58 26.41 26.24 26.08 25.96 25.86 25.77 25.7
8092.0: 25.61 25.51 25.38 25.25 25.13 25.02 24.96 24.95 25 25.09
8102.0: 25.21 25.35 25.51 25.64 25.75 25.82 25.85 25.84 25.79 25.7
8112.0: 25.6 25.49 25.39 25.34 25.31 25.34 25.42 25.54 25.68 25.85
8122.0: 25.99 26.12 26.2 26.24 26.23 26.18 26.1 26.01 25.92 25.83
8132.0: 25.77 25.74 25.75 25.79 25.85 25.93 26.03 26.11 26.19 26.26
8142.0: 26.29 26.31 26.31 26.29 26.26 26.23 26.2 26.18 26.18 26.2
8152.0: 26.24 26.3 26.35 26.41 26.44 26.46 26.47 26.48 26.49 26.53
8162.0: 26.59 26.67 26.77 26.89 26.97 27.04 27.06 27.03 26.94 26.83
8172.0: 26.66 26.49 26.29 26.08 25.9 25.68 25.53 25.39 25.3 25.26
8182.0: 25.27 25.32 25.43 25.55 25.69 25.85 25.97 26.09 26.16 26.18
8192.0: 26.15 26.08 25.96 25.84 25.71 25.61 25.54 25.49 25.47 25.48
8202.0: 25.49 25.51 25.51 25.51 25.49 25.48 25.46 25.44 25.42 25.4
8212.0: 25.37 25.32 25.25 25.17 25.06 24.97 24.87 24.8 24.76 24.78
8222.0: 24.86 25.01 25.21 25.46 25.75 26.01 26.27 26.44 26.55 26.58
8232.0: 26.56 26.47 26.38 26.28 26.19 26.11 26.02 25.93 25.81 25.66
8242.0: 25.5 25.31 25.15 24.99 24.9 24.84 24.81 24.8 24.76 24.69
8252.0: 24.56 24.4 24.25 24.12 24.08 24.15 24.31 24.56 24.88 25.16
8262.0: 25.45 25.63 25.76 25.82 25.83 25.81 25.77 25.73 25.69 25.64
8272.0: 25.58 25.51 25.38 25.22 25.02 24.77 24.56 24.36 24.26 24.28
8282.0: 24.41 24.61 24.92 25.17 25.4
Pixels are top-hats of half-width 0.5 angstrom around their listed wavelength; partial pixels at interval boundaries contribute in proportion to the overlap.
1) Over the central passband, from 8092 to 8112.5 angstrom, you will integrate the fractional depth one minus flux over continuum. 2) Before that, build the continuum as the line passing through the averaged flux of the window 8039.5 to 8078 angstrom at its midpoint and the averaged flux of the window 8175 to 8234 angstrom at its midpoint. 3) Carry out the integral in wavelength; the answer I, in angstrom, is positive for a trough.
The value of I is 0.4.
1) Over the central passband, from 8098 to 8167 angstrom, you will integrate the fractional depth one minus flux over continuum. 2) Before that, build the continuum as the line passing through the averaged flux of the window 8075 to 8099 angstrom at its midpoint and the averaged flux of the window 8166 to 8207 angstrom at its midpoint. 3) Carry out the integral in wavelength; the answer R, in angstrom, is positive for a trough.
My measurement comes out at 0.0 angstrom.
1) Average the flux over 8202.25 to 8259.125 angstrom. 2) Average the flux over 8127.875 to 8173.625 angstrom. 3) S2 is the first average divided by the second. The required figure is 0.96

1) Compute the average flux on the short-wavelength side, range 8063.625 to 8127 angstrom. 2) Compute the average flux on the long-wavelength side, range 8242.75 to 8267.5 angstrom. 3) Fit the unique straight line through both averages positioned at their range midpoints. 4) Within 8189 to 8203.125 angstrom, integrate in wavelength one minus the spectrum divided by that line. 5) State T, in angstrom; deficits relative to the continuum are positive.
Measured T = -0.3 angstrom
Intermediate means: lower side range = 25.9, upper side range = 24.9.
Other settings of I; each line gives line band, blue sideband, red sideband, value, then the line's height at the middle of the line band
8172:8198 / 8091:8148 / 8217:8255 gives -0.2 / 25.6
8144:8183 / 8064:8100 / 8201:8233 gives -0.9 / 25.7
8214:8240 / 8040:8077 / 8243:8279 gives -0.5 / 25.2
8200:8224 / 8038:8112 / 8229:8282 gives 0.2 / 25.4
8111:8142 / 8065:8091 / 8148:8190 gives 0.5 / 26.3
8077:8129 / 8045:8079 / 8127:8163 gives 0.6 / 26.1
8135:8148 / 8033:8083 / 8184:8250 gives -0.2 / 25.8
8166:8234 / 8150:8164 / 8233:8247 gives 0.8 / 26.1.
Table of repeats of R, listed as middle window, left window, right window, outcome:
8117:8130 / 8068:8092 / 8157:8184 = 0.2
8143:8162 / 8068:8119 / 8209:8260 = -0.5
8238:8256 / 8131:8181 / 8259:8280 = 0.4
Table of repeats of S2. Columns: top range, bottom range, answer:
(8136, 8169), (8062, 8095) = 1.01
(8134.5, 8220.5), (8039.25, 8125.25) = 1.00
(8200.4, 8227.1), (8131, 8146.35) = 0.97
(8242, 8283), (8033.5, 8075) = 0.97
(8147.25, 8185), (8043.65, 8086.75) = 1.00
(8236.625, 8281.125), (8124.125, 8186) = 0.96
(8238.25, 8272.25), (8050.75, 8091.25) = 0.96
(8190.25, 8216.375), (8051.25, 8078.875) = 0.98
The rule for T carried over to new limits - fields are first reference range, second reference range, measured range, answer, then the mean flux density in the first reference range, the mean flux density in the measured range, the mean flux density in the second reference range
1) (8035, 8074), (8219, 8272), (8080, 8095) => -0.2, 25.9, 26.1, 25.4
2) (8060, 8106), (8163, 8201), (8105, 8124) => 0.2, 26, 25.7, 26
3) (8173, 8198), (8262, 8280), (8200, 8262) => 0.6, 25.8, 25.3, 25.4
